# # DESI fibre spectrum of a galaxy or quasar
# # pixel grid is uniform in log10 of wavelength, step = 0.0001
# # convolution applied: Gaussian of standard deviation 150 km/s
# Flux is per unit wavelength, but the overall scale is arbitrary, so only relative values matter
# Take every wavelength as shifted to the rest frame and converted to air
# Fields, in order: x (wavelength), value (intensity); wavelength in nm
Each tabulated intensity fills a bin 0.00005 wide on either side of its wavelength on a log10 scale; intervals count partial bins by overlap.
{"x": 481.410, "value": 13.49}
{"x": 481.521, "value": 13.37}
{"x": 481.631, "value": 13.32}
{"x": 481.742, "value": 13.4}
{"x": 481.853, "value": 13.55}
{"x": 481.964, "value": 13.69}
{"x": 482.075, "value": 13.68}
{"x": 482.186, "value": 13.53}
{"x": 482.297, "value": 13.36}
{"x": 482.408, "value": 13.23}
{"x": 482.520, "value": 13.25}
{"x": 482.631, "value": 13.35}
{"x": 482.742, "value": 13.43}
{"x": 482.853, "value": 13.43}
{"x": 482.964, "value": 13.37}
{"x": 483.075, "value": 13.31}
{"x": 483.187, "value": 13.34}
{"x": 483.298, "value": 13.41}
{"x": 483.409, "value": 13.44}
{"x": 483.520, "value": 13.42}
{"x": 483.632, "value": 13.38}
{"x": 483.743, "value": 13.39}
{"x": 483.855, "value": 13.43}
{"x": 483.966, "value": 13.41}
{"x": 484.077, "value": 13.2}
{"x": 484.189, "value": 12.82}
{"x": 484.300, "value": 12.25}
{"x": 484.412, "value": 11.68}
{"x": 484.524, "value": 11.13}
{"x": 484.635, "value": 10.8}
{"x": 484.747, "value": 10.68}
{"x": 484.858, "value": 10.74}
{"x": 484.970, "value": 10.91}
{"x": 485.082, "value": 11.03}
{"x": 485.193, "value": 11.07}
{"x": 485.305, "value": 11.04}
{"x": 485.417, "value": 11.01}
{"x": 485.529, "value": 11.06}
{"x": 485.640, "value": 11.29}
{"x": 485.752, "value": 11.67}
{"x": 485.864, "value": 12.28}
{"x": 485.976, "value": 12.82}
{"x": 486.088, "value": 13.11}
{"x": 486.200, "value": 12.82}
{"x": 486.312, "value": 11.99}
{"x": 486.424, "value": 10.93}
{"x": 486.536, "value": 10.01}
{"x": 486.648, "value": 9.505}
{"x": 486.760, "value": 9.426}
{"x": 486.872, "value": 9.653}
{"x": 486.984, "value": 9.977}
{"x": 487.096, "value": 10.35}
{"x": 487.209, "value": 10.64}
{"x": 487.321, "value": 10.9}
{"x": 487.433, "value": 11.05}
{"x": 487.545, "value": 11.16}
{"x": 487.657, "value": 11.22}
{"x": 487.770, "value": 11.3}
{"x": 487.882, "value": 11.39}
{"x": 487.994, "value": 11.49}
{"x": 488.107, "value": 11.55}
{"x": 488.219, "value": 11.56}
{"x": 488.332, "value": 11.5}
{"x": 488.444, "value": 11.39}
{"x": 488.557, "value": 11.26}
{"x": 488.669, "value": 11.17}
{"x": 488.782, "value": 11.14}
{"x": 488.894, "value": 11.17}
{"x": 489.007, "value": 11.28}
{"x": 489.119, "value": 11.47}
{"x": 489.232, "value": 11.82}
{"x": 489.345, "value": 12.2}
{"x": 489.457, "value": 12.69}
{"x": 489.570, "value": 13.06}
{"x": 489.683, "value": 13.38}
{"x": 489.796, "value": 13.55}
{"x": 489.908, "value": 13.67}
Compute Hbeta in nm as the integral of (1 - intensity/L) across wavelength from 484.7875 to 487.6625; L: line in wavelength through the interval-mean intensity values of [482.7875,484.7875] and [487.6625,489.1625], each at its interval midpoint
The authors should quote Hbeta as 0.23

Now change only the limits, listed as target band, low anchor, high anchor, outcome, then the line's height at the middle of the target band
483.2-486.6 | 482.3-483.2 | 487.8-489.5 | 0.18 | 12.7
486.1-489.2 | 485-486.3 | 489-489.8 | 0.27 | 12.1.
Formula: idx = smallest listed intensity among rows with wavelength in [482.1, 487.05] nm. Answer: 9.426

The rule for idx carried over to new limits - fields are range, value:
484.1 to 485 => 10.68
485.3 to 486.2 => 11.01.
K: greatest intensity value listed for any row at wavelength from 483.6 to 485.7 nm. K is 13.43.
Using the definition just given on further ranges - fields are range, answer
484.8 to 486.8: 13.11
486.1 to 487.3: 12.82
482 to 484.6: 13.68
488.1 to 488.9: 11.56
